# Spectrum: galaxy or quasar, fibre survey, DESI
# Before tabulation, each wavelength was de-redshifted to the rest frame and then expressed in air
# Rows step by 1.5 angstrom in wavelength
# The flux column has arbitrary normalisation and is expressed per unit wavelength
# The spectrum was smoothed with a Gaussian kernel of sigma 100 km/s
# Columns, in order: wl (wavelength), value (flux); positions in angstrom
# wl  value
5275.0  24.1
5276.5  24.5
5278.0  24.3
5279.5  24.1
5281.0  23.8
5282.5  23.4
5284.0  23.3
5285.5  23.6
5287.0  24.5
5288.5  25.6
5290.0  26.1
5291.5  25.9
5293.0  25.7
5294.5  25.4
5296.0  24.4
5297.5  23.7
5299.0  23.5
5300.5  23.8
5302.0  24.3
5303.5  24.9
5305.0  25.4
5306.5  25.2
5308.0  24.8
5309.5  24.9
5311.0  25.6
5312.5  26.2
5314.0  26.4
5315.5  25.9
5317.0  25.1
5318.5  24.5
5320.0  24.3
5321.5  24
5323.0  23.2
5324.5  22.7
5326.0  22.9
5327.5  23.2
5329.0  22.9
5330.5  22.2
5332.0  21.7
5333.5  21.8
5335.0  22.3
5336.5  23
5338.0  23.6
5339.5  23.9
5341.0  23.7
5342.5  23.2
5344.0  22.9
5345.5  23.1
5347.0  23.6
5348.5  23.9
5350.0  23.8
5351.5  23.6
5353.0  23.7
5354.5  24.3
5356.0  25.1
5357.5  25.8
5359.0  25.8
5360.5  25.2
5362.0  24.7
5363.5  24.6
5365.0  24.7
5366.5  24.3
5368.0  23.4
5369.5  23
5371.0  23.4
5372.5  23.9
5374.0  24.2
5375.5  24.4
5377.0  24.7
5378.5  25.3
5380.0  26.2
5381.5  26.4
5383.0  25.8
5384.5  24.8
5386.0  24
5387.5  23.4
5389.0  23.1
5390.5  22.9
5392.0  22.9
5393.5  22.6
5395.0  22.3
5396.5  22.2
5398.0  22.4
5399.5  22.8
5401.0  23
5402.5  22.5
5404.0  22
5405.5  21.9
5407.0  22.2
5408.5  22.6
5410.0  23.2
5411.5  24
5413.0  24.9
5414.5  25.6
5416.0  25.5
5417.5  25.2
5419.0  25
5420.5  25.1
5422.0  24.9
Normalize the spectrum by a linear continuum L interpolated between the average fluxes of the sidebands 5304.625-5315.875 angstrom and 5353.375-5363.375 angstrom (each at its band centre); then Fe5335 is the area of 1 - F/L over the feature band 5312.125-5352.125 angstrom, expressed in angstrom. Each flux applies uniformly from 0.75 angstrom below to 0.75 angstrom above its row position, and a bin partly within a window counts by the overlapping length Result 2.7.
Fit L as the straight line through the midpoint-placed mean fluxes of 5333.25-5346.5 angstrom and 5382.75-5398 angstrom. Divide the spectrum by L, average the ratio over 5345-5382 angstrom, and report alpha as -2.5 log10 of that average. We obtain -0.06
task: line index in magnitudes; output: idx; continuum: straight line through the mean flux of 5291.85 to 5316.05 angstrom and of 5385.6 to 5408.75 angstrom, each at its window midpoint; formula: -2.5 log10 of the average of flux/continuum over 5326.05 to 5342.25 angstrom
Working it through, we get 0.06 mag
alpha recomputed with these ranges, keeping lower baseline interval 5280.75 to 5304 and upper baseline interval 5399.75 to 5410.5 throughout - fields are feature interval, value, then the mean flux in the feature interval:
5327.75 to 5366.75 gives -0.01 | 23.7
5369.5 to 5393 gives -0.06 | 24.3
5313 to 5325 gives -0.02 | 24.6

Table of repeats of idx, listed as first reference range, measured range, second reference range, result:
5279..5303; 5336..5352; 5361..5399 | 0.03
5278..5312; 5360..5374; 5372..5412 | -0.01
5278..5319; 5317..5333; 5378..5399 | 0.06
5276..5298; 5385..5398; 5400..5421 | 0.04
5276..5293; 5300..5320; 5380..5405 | -0.04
